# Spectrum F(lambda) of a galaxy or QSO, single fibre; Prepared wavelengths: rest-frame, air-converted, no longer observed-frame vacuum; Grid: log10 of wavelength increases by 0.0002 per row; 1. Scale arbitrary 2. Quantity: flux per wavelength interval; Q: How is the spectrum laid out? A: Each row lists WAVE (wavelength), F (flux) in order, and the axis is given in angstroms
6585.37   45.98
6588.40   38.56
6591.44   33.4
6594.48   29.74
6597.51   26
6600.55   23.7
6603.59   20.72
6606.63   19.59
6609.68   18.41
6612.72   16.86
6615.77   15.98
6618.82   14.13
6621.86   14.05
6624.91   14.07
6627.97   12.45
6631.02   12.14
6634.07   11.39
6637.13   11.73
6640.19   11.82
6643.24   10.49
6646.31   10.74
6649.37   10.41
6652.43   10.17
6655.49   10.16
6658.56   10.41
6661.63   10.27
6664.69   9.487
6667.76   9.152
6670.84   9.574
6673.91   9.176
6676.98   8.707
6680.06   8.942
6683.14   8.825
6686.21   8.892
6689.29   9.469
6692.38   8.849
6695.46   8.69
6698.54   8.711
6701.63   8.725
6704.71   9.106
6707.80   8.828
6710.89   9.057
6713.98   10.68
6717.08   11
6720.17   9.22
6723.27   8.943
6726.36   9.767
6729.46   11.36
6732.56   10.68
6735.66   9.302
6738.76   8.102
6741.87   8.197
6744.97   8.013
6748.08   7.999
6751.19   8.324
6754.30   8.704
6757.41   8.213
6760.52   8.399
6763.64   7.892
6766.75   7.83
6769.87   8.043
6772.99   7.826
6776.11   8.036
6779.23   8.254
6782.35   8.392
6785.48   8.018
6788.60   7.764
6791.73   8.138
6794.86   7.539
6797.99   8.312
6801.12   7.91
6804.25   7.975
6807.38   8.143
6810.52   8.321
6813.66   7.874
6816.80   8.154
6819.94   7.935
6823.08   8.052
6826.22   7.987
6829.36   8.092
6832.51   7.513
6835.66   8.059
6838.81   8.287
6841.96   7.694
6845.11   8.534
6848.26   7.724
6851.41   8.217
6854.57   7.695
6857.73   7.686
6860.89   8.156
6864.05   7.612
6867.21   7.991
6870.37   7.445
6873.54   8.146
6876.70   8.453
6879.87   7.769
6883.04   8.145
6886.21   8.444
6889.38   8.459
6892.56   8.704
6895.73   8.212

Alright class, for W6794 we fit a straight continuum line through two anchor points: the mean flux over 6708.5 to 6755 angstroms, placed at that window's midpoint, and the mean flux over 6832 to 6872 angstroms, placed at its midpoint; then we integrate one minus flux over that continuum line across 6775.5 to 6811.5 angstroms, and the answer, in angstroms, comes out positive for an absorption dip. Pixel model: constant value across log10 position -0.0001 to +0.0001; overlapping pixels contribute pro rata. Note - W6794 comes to 2.15 angstroms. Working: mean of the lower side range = 9.29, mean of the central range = 8.06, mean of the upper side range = 7.9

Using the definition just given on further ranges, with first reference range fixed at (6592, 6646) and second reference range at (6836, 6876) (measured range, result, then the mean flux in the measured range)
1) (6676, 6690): 5.3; 8.95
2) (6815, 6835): 2.5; 7.96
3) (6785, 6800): 3.4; 7.95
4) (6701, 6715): 4.4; 9.27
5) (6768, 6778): 2.8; 7.97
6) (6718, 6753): 9.4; 9.11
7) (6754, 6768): 4.1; 8.17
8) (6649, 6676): 9.6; 9.82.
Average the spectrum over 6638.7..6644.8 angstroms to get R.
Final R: 11.1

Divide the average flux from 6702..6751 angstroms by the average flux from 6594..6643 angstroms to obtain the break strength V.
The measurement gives 0.56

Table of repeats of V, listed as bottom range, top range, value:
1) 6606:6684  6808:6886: 0.68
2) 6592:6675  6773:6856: 0.56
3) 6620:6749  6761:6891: 0.80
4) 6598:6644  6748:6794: 0.52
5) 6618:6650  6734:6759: 0.69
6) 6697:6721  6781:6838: 0.85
